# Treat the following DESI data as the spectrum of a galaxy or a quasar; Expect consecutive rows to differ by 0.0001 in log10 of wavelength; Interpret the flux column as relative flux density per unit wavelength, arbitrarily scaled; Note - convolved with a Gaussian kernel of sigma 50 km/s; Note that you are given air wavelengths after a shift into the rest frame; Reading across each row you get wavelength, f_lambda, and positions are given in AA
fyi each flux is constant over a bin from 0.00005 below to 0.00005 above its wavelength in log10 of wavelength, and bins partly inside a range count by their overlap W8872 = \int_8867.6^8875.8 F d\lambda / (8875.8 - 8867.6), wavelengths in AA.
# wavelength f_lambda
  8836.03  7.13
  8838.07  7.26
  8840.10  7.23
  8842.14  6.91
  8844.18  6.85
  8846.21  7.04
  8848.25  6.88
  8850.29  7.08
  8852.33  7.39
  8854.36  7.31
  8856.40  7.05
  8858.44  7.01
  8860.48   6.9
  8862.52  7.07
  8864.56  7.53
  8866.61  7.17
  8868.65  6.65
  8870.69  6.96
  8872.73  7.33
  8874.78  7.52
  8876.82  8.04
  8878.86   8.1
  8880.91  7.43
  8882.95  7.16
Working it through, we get 7.12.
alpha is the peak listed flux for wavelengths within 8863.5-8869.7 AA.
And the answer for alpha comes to 7.53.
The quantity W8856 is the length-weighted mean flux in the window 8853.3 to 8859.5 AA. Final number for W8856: 7.13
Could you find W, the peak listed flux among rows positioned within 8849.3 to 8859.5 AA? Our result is 7.39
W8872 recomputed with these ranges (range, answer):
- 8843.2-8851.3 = 6.96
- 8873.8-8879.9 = 7.89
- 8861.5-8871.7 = 7.07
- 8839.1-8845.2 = 6.99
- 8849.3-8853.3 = 7.23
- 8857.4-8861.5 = 6.96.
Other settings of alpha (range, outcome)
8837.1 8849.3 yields 7.26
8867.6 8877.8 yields 8.04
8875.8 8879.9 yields 8.1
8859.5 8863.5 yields 7.07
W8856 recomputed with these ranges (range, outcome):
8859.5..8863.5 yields 6.99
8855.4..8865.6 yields 7.11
